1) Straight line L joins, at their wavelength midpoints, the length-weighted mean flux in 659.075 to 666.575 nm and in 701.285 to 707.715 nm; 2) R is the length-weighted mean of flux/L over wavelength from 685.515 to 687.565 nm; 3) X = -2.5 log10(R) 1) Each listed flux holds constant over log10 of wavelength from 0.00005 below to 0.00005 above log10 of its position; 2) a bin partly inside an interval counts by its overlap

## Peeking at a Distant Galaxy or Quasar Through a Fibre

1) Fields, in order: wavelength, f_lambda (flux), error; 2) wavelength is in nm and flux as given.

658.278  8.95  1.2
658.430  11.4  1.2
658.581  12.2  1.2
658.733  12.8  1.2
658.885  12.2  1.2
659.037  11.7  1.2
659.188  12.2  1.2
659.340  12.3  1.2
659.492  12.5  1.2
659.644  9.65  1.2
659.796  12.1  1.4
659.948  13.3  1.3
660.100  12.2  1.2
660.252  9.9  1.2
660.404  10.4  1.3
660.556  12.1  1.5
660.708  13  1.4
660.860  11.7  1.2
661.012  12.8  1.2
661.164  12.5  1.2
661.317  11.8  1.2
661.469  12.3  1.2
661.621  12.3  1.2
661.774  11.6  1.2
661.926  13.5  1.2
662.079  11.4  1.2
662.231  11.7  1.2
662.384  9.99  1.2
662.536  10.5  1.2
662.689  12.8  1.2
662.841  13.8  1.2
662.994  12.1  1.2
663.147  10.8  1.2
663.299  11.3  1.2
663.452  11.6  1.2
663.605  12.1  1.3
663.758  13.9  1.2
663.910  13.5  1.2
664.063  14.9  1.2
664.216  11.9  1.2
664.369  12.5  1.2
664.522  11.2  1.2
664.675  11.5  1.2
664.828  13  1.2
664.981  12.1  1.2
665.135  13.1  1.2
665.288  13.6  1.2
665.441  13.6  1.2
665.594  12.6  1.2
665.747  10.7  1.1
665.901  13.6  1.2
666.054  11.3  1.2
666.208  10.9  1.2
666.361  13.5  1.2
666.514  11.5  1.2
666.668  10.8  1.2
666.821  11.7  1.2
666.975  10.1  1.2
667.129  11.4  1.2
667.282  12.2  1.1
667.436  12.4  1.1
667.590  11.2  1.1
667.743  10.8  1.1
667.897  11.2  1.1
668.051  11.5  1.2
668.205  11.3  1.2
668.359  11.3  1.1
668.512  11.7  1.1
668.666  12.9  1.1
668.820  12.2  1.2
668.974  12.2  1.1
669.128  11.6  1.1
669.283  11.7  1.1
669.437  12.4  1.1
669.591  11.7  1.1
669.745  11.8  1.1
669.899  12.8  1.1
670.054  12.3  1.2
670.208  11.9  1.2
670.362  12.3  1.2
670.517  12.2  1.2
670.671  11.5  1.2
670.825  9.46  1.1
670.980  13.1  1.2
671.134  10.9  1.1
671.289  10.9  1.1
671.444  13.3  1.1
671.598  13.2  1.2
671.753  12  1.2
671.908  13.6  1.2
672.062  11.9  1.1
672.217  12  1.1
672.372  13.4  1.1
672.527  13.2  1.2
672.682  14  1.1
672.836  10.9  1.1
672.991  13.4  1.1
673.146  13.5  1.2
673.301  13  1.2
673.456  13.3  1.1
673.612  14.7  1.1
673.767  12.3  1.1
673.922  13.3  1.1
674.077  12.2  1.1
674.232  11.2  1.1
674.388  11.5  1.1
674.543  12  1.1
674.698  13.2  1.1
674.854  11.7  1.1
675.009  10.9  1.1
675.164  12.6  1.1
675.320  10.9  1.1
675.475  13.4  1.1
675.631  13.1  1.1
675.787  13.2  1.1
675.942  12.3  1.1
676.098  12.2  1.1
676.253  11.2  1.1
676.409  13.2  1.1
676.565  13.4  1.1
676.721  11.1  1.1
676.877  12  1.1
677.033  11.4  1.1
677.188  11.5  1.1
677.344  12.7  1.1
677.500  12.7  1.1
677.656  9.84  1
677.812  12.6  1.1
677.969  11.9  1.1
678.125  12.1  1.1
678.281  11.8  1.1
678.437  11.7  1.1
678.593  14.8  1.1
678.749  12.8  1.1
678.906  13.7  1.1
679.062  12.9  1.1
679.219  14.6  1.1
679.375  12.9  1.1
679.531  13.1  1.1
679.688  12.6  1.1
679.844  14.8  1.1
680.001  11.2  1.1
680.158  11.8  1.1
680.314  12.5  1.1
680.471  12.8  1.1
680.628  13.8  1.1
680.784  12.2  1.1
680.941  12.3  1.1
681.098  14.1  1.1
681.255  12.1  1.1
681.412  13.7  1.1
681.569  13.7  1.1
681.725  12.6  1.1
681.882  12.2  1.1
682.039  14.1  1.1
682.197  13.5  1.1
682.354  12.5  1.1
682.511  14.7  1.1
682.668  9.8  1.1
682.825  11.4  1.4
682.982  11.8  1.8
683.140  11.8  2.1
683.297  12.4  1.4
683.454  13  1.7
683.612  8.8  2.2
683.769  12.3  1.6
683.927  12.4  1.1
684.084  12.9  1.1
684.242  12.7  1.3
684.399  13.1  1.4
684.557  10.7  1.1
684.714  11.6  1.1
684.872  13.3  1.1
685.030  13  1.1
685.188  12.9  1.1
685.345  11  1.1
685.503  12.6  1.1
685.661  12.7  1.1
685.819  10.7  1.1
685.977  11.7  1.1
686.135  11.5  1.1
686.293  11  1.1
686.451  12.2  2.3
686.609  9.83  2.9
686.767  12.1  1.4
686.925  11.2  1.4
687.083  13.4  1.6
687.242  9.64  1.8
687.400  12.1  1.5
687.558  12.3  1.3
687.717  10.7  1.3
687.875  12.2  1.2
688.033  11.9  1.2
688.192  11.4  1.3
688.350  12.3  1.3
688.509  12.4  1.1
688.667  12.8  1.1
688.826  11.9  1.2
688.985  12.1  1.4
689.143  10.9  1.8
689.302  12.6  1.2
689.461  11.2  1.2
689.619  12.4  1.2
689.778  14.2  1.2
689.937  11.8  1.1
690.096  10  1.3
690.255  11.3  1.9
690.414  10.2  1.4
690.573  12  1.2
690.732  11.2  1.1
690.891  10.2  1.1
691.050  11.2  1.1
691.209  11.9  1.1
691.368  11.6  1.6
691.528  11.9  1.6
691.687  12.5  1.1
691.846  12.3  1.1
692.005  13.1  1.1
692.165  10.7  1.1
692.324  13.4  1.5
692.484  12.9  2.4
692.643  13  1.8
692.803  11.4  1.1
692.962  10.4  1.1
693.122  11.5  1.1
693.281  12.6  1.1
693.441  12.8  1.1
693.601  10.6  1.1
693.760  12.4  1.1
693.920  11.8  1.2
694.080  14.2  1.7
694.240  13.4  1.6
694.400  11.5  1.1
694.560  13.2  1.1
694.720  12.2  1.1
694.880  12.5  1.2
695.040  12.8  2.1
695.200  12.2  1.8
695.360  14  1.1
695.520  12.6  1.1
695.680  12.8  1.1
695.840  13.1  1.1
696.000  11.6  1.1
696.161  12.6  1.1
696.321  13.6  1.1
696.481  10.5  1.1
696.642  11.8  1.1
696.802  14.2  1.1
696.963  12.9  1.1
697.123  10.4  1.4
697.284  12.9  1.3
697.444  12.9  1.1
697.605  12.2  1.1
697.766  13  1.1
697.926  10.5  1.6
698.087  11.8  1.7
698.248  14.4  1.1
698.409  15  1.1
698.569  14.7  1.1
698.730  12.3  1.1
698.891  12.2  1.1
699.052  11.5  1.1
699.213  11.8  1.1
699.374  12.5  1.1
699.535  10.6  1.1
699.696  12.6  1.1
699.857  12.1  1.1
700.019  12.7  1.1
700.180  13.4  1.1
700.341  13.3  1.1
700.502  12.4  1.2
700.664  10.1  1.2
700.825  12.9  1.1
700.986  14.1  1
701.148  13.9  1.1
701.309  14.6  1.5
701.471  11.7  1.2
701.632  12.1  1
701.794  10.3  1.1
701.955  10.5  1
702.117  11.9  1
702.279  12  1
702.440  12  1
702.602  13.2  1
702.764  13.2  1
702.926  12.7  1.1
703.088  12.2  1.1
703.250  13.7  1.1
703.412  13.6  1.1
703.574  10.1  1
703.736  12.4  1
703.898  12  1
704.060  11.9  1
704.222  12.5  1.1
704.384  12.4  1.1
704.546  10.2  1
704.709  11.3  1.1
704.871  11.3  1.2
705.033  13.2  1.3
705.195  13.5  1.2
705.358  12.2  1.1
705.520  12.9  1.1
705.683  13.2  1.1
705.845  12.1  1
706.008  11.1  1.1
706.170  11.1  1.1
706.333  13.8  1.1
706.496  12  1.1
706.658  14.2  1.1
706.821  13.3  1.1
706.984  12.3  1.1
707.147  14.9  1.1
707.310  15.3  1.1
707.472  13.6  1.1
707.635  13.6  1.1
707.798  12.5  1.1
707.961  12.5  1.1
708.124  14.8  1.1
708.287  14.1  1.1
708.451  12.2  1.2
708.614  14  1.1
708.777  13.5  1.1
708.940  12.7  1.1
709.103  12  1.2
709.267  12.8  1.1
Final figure 0.07 mag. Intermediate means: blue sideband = 12.1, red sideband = 12.5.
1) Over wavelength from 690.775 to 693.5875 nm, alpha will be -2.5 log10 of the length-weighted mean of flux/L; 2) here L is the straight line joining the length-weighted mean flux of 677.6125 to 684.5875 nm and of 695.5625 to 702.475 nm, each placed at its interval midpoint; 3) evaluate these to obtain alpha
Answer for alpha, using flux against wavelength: 0.050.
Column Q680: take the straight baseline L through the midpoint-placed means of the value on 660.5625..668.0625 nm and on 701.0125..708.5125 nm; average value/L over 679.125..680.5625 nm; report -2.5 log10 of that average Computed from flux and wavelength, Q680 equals -0.05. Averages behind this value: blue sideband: 12.1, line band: 12.9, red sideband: 12.6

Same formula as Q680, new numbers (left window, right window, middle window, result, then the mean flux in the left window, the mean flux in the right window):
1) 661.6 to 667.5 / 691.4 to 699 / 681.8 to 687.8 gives 0.03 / 12.1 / 12.5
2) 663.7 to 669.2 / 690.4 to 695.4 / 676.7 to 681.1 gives -0.04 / 12.1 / 12.1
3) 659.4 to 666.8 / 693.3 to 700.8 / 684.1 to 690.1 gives 0.04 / 12.1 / 12.5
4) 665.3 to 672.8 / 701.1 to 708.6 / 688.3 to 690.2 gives 0.03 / 12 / 12.6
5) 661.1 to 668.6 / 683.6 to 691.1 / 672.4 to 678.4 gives -0.04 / 12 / 11.8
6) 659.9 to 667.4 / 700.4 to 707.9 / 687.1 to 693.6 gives 0.05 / 12.1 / 12.5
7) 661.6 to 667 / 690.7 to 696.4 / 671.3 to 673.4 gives -0.05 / 12.2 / 12.3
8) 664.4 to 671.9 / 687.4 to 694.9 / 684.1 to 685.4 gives -0.03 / 11.9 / 12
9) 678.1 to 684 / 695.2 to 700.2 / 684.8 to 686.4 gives 0.05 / 12.7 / 12.5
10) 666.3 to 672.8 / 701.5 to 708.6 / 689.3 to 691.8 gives 0.06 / 12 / 12.6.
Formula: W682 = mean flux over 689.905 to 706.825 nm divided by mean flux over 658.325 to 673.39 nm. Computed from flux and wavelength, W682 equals 1.02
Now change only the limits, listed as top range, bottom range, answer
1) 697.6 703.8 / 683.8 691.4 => 1.06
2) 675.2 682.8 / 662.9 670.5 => 1.05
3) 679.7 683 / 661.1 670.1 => 1.06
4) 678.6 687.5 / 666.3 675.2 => 1.02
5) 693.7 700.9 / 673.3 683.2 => 1.00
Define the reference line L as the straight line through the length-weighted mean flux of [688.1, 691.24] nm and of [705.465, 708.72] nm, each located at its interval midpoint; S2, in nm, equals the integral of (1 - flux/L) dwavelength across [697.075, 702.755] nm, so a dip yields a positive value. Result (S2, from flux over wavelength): 0.059 nm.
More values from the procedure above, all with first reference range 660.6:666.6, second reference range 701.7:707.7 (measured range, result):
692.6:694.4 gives 0.040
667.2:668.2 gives 0.062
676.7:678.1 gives 0.062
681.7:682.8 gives -0.031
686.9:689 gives 0.084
